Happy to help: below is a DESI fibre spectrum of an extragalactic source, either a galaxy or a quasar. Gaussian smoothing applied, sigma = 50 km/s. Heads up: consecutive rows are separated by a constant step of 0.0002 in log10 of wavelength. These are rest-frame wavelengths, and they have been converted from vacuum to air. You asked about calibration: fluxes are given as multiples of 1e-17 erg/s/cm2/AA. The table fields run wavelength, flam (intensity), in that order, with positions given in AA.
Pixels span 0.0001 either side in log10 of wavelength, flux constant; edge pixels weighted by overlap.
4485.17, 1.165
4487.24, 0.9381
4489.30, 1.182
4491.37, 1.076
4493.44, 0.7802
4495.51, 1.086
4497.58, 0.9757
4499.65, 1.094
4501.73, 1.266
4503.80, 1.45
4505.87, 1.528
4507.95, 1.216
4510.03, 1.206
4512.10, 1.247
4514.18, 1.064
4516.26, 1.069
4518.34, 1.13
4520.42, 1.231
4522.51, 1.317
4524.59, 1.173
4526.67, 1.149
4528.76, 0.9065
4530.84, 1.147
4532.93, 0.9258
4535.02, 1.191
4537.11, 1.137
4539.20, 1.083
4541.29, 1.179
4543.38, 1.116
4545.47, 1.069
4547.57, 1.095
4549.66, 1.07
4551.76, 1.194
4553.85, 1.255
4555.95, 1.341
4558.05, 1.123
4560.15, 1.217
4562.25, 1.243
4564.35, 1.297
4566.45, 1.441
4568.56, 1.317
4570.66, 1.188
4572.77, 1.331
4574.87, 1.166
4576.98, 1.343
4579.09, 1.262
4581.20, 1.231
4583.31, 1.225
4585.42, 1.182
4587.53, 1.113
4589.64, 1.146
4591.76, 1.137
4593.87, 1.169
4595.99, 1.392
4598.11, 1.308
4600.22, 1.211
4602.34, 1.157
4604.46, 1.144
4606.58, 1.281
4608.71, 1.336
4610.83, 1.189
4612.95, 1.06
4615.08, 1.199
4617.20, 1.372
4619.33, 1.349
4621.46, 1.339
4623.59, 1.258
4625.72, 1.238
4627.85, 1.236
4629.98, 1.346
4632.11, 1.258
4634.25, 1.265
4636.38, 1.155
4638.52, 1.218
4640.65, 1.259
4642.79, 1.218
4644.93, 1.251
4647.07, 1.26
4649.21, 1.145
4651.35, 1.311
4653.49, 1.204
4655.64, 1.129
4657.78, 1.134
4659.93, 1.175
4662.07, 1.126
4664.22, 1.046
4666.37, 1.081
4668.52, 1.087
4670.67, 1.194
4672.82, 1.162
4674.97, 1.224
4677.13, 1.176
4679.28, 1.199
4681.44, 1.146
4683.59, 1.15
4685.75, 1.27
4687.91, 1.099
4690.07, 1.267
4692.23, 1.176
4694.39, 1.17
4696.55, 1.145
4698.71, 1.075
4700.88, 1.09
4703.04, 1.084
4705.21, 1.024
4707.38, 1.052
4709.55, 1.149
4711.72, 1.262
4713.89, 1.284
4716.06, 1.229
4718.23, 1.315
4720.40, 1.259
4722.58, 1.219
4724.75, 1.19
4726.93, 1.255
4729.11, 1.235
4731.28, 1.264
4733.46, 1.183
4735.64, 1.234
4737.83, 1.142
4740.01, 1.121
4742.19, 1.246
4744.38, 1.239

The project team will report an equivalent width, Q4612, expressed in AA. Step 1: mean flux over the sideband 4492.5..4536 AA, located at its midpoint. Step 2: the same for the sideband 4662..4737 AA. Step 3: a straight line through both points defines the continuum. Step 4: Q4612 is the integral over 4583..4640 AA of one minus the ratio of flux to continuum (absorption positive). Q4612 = -3.4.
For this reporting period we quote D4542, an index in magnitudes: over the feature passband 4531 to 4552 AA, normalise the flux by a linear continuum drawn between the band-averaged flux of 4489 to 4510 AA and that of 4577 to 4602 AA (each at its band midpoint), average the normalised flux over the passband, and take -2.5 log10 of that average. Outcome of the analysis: 0.08 mag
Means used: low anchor 1.17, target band 1.1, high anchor 1.22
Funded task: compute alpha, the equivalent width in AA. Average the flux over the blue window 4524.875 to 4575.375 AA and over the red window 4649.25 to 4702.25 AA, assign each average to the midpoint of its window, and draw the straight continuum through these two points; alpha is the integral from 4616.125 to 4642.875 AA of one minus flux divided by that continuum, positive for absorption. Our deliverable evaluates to -2.5 AA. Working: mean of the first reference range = 1.17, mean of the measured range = 1.27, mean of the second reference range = 1.16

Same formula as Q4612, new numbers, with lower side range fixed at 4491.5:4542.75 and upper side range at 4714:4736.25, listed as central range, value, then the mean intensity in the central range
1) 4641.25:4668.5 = 0.8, 1.17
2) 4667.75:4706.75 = 2.3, 1.15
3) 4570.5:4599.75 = -1.3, 1.23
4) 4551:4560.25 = -0.5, 1.23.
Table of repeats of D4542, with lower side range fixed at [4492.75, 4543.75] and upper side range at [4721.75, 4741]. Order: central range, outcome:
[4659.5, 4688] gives 0.033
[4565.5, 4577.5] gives -0.116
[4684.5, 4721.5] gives 0.022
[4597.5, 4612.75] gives -0.044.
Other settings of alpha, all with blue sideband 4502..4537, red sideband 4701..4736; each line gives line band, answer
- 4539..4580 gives -1.09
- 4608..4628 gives -1.10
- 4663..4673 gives 0.71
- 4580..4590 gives 0.05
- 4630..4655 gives -0.85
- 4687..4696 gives 0.15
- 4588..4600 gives -0.34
